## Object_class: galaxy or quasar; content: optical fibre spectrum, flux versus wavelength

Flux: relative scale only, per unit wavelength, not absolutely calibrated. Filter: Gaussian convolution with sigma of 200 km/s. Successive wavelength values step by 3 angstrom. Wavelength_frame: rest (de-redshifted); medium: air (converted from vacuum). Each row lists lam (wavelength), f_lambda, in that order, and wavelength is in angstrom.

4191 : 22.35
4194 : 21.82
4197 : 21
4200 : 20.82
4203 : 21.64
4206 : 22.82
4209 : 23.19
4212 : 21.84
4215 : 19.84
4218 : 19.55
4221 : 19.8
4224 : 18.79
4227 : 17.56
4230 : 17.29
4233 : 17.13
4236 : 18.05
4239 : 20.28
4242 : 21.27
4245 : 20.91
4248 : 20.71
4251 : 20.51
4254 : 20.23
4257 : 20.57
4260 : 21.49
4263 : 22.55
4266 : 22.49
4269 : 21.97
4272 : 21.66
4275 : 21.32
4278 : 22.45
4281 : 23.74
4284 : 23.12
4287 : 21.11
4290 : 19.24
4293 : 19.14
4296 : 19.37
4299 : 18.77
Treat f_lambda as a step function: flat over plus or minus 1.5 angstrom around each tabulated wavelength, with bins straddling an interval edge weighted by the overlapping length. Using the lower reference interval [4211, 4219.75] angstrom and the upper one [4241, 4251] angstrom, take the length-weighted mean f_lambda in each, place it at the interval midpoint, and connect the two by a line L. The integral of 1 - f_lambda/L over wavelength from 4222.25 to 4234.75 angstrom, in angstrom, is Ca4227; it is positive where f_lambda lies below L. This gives 1.7 angstrom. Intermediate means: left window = 20.3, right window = 20.9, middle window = 17.7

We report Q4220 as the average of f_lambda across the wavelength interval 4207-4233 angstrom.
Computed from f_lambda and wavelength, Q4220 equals 19.6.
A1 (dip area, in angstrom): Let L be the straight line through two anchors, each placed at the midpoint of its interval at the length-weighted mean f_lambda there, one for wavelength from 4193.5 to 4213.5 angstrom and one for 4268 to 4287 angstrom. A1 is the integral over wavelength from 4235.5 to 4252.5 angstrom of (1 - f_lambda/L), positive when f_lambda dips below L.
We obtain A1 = 1.3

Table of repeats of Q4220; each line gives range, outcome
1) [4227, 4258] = 19.6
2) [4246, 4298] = 21.2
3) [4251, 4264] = 21.1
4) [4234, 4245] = 19.9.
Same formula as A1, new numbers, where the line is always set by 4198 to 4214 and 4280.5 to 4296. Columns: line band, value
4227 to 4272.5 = 2.2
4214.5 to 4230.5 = 2.1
